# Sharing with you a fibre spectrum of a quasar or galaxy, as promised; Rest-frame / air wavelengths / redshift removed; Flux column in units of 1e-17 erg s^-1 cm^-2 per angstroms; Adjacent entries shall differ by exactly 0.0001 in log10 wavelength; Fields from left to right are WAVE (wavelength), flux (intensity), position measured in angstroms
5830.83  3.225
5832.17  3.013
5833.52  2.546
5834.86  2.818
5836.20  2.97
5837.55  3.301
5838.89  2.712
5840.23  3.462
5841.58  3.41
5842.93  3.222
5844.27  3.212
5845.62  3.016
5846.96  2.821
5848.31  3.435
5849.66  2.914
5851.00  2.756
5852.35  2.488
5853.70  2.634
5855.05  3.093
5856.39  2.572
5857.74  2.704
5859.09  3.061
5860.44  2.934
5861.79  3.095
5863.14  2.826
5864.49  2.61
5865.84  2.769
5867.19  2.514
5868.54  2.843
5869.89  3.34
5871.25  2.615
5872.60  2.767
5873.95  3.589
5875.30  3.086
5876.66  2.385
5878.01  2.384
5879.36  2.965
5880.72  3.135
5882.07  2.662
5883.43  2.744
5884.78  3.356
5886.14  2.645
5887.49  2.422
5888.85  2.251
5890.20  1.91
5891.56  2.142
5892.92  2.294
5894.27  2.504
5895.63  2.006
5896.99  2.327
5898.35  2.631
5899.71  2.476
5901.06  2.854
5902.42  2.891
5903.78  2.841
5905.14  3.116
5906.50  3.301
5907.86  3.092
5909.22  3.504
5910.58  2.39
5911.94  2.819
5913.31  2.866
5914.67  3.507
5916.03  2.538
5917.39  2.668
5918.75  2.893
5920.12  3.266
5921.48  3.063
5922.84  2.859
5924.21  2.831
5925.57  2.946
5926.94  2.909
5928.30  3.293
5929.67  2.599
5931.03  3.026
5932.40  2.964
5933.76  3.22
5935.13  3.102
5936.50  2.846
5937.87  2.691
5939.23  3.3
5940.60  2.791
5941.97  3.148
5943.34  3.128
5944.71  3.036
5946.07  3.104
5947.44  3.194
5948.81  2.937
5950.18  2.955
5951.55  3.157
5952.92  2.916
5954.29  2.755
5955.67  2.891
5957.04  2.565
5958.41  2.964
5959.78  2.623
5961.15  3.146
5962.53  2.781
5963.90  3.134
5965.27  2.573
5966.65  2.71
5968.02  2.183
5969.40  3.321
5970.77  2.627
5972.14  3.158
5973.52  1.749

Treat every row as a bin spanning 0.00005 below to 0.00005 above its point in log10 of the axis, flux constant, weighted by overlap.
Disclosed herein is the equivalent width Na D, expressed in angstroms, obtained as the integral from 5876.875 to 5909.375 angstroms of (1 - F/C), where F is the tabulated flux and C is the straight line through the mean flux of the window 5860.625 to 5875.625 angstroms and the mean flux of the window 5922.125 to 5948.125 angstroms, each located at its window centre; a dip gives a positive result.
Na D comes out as 3.1 angstroms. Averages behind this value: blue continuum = 2.91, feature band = 2.67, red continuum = 3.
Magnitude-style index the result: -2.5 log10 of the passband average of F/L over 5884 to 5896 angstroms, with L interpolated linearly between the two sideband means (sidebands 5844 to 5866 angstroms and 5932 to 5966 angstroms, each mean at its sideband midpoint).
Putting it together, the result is 0.20 mag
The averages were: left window 2.88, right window 2.96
